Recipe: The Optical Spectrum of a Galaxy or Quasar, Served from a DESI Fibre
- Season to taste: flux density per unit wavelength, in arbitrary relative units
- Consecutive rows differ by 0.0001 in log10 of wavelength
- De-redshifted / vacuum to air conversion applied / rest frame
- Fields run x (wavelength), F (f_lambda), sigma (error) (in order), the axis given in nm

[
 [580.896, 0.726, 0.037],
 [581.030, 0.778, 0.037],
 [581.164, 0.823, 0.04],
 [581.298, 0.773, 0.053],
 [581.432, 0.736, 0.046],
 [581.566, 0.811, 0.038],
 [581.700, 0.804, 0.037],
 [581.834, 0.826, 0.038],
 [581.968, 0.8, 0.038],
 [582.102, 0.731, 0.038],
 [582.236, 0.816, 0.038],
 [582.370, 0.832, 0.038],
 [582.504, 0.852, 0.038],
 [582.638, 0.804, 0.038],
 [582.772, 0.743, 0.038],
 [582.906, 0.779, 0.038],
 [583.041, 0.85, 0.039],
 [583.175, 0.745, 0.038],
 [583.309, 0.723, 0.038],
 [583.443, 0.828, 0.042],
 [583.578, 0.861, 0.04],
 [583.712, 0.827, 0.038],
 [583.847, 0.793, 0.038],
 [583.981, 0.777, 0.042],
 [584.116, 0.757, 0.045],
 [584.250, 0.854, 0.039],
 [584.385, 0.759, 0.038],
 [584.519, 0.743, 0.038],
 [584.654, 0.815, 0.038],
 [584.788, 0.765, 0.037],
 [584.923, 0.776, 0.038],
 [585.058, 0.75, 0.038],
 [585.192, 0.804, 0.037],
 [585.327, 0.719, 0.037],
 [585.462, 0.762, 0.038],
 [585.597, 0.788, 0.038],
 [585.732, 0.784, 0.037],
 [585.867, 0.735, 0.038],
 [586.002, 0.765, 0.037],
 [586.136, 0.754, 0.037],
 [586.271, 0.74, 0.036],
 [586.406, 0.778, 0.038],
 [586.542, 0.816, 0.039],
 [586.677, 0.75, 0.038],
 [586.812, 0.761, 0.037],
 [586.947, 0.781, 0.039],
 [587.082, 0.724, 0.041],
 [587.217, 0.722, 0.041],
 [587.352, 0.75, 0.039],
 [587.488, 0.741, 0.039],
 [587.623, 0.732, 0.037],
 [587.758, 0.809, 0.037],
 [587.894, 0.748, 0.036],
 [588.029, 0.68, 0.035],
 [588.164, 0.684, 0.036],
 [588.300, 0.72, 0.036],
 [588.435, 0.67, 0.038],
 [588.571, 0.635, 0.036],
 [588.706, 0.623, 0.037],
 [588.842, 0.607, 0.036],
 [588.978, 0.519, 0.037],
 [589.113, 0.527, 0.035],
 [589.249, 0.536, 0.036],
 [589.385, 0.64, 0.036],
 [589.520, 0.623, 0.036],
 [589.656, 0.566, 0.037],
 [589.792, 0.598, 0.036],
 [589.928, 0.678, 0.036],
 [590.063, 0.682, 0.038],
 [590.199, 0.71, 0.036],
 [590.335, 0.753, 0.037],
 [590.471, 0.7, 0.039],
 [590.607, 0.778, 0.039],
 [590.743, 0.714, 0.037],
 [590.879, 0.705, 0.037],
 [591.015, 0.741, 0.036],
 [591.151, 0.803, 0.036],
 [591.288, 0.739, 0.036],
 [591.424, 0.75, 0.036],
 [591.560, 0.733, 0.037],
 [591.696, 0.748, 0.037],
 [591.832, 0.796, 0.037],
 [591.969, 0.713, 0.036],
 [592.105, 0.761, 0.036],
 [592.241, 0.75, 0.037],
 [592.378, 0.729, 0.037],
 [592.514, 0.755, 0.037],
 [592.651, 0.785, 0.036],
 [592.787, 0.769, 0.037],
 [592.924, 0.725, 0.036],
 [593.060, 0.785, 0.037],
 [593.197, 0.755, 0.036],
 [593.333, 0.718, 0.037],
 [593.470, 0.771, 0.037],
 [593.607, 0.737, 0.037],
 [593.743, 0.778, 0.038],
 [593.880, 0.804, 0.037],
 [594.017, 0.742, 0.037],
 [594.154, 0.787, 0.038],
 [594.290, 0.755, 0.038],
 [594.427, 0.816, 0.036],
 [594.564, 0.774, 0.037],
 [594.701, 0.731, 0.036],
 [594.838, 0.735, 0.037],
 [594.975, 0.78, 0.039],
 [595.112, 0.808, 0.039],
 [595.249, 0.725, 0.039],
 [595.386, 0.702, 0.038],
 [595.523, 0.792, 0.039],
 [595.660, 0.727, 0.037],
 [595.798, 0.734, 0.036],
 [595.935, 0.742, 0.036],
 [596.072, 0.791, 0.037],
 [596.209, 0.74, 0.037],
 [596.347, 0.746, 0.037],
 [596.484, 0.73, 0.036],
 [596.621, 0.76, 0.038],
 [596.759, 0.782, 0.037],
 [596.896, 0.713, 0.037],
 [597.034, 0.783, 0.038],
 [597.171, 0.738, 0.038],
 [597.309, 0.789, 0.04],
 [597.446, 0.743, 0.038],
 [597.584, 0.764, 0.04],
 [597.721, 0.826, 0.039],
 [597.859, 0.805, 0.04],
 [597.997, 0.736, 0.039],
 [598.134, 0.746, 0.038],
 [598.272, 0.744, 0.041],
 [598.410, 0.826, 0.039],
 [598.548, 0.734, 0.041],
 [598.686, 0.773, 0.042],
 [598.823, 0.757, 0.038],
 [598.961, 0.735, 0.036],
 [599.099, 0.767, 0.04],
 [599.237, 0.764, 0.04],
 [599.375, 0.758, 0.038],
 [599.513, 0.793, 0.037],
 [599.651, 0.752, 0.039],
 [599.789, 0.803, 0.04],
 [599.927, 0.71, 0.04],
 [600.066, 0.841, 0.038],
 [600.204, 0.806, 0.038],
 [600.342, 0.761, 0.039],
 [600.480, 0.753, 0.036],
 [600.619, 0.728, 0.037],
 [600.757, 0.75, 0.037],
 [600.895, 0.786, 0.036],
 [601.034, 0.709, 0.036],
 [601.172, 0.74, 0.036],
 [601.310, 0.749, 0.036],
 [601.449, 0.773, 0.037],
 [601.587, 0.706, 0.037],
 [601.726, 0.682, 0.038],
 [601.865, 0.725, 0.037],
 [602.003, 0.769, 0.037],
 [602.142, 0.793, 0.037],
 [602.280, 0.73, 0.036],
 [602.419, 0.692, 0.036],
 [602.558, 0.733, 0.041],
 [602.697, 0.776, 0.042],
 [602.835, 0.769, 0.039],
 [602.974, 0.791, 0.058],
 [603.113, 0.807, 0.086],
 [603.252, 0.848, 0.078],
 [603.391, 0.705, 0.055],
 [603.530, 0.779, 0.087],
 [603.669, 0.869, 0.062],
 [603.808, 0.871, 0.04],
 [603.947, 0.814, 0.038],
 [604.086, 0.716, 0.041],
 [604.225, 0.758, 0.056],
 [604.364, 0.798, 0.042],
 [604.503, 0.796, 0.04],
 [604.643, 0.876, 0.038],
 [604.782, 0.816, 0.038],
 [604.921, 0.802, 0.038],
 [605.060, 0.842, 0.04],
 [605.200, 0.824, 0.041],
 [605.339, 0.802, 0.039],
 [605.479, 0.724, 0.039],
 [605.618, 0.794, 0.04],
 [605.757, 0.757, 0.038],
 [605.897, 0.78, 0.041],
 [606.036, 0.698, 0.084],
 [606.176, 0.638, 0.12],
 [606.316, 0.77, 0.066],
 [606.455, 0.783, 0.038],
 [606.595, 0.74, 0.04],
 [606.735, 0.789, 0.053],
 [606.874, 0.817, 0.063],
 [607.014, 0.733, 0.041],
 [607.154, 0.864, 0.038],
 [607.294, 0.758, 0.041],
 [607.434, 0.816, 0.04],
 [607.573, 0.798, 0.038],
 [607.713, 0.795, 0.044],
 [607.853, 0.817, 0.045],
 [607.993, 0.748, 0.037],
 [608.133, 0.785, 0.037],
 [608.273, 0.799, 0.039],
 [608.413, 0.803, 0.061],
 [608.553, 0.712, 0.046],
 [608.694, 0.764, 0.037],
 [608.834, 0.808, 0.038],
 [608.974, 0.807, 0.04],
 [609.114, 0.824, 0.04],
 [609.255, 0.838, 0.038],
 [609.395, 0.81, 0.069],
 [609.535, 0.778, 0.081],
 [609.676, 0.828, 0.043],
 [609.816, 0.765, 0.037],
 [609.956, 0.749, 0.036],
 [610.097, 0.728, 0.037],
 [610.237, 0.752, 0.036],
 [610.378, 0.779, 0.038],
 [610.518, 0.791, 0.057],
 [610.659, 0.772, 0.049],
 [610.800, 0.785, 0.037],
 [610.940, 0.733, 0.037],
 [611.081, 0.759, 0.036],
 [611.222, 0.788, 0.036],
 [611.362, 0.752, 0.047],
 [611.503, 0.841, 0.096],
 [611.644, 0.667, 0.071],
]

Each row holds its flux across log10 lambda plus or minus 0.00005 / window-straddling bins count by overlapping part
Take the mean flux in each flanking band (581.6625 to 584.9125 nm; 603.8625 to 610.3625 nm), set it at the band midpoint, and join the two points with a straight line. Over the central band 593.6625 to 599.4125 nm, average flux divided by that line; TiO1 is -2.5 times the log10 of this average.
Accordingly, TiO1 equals 0.04 mag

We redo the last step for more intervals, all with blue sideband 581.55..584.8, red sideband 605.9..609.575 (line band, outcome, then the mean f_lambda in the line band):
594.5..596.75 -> 0.05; 0.752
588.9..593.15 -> 0.13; 0.704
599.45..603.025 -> 0.04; 0.754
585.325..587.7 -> 0.05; 0.757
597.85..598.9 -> 0.03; 0.763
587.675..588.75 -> 0.14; 0.699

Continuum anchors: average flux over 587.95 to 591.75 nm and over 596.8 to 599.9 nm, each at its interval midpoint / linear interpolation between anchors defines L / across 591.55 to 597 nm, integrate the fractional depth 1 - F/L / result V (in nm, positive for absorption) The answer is -0.264 nm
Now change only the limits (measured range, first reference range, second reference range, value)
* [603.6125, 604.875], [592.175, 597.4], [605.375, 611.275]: -0.068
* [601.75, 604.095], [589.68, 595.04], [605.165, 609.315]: -0.020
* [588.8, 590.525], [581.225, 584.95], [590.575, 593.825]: 0.310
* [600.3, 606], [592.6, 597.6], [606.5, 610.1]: 0.029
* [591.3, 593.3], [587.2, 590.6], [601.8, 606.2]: -0.174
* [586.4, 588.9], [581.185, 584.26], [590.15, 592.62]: 0.146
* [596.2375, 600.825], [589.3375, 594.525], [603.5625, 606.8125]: -0.025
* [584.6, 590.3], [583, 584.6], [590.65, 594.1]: 0.495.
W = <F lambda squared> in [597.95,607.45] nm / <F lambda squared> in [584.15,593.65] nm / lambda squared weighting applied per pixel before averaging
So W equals 1.11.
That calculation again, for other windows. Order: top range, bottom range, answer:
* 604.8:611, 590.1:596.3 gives 1.09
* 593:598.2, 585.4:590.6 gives 1.11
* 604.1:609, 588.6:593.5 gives 1.17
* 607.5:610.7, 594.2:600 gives 1.07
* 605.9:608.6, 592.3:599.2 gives 1.06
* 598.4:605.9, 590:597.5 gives 1.06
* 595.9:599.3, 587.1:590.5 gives 1.18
